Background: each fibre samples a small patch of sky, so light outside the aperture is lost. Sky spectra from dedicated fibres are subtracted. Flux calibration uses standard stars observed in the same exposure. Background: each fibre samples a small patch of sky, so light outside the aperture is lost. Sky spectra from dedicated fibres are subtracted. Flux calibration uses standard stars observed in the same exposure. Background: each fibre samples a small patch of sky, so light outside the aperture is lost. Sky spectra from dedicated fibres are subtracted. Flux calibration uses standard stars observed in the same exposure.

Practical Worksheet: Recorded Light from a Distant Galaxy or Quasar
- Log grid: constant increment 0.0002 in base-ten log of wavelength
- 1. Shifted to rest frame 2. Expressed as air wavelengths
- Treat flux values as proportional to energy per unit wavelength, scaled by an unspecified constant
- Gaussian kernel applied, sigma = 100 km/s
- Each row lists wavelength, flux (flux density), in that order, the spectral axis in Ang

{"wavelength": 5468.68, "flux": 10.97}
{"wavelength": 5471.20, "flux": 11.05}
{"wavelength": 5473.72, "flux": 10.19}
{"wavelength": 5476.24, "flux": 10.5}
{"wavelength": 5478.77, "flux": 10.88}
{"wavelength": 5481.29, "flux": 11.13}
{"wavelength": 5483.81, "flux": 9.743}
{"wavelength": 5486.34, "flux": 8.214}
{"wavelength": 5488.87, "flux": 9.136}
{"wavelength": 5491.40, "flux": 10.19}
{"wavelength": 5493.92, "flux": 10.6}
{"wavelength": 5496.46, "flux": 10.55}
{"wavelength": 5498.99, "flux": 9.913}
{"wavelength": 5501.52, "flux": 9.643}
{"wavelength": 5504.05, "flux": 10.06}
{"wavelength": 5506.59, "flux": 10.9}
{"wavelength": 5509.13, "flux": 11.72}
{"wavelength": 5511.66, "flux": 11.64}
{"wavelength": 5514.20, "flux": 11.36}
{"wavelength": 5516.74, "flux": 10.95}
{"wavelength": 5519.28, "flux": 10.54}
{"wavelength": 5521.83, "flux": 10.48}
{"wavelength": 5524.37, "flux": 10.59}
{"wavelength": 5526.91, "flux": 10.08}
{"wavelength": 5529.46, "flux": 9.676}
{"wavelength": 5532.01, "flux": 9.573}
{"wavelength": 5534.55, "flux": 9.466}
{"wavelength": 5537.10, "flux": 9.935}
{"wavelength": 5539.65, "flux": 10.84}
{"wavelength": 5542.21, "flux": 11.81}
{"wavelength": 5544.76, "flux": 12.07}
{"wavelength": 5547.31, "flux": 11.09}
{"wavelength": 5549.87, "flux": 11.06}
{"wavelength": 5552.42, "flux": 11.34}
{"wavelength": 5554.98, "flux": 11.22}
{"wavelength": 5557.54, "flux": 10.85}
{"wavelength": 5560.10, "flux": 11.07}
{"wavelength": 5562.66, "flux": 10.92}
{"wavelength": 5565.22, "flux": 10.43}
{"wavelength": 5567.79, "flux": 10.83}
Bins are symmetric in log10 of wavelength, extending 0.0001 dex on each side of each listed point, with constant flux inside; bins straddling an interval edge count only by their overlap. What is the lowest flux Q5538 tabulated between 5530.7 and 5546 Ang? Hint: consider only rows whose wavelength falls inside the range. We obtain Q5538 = 9.466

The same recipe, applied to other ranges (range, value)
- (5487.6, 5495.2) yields 9.136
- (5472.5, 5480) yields 10.19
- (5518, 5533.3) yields 9.573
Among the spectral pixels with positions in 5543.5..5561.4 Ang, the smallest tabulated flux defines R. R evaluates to 10.85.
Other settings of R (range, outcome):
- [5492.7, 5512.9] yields 9.643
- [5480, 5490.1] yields 8.214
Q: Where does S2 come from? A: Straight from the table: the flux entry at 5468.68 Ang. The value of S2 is 10.97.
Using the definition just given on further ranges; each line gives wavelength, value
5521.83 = 10.48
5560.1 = 11.07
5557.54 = 10.85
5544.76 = 12.07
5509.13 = 11.72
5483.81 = 9.743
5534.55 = 9.466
